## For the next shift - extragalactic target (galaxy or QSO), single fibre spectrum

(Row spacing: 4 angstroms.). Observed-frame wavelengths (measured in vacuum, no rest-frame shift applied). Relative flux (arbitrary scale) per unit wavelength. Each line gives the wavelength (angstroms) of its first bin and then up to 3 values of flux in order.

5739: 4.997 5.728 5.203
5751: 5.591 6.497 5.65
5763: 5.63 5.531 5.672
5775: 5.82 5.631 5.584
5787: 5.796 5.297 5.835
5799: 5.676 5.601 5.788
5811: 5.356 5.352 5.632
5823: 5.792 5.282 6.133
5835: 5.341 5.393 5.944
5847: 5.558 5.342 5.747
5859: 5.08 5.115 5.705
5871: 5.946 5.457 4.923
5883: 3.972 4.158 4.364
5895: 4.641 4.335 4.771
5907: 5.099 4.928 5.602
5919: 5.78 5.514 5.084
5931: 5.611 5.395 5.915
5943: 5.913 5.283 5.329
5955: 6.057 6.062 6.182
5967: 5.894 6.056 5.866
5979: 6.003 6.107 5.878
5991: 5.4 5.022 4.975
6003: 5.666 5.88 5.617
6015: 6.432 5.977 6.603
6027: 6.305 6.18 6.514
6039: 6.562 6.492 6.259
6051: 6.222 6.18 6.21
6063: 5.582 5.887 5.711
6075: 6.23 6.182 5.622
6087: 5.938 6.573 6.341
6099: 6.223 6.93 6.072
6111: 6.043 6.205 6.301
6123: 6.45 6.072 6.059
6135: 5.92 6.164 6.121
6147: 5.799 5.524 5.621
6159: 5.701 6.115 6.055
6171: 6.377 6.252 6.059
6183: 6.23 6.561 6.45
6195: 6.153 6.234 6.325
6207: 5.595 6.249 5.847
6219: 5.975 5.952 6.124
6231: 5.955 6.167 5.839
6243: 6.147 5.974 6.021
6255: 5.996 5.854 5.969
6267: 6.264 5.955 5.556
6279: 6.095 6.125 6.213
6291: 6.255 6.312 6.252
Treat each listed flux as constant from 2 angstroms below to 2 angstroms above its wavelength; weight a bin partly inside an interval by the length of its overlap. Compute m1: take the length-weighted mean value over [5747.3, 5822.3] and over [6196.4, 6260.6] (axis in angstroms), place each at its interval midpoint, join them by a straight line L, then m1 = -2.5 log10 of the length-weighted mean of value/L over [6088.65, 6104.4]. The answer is -0.10 mag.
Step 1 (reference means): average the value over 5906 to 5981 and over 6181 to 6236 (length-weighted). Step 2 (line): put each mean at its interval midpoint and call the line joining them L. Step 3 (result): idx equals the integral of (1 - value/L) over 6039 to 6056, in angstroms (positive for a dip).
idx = -1.4 angstroms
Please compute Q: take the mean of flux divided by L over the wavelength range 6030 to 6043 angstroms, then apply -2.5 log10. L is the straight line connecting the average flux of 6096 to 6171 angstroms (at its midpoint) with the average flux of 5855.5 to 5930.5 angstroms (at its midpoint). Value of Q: -0.14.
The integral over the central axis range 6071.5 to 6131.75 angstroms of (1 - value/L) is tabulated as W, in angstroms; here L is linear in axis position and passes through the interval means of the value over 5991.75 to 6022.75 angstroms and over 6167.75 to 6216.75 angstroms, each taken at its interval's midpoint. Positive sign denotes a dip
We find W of -2.6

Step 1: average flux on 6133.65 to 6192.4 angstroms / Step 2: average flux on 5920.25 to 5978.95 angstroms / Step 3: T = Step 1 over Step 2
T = 1.06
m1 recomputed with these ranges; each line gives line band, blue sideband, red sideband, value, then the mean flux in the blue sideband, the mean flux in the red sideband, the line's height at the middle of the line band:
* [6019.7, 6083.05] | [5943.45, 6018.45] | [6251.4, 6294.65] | -0.06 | 5.77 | 6.04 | 5.83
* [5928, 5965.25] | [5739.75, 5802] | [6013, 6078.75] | 0.05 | 5.66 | 6.21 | 6.01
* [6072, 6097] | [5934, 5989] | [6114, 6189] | -0.02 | 5.86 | 6.08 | 6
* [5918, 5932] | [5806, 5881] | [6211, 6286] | 0.03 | 5.52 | 6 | 5.61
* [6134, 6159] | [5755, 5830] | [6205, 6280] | 0.01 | 5.64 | 5.97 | 5.9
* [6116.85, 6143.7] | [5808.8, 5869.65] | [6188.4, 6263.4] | -0.04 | 5.52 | 6.05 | 5.92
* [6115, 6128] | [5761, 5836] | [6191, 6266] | -0.06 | 5.62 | 6.04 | 5.93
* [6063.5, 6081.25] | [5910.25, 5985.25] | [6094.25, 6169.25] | 0.00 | 5.73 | 6.09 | 5.97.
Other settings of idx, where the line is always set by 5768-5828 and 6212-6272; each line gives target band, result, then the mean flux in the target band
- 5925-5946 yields 0.6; 5.57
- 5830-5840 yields 0.1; 5.59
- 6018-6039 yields -1.9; 6.36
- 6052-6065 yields -0.4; 6.01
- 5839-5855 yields 0.1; 5.6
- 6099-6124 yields -1.8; 6.32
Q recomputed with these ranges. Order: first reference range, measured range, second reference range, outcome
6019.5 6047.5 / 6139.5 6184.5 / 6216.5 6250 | 0.03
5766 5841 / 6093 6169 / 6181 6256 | -0.02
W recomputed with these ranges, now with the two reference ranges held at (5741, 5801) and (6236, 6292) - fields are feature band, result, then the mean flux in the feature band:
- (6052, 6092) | -0.80 angstroms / 6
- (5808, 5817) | 0.48 angstroms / 5.4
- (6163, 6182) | -0.72 angstroms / 6.18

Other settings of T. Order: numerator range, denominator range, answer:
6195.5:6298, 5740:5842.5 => 1.07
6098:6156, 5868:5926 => 1.23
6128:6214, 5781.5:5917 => 1.14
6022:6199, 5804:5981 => 1.14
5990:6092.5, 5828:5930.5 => 1.16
